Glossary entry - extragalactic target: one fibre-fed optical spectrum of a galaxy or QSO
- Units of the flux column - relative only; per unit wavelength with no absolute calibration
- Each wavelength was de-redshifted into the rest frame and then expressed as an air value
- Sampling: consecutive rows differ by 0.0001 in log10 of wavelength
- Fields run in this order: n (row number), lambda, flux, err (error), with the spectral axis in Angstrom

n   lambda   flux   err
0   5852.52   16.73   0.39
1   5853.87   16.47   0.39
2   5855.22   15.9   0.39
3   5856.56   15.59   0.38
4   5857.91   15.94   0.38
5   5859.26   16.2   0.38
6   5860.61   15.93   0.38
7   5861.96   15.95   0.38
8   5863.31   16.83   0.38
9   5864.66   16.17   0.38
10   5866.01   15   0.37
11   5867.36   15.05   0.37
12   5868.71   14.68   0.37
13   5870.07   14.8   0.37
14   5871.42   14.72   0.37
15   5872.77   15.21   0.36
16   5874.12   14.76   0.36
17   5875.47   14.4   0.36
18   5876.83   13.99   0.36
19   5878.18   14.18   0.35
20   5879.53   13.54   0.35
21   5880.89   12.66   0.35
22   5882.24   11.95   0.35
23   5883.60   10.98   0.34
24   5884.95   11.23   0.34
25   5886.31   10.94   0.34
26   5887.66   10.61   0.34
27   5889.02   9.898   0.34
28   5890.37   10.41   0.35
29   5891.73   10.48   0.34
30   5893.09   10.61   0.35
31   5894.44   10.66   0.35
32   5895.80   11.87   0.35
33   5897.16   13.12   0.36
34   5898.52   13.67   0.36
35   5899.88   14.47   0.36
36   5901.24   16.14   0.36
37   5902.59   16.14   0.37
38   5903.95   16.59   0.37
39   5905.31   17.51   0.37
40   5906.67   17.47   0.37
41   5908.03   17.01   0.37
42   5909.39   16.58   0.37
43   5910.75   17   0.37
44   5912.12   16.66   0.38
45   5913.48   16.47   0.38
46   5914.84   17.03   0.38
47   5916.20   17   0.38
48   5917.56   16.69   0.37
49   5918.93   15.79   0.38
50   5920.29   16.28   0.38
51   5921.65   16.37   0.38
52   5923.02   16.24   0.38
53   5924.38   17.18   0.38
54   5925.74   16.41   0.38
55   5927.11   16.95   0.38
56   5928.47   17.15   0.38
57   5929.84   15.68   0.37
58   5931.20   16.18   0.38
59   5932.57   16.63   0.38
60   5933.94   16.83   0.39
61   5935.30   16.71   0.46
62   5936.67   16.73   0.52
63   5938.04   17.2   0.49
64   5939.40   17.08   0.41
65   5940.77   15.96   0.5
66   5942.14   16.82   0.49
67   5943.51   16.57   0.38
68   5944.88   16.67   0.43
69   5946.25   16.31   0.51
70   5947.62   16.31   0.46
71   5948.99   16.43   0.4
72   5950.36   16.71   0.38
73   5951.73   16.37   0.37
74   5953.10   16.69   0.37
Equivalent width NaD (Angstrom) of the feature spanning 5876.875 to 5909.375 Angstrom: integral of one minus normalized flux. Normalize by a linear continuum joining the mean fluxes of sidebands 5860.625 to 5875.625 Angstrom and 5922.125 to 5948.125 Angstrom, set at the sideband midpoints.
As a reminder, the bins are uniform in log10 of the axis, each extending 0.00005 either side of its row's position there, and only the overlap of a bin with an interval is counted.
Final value 5.3 Angstrom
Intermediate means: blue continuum 15.3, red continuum 16.6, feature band 13.2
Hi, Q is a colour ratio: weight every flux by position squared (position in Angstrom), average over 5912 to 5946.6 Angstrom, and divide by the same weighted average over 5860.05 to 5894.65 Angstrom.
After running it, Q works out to 1.27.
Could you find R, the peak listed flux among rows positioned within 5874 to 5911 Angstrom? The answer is 17.51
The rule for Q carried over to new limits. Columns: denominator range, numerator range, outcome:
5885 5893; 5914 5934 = 1.59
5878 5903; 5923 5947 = 1.38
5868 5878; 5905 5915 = 1.17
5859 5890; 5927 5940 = 1.23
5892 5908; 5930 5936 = 1.16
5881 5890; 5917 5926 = 1.51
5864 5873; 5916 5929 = 1.12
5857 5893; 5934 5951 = 1.25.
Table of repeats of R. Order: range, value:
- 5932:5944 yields 17.2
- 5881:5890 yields 11.95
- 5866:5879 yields 15.21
